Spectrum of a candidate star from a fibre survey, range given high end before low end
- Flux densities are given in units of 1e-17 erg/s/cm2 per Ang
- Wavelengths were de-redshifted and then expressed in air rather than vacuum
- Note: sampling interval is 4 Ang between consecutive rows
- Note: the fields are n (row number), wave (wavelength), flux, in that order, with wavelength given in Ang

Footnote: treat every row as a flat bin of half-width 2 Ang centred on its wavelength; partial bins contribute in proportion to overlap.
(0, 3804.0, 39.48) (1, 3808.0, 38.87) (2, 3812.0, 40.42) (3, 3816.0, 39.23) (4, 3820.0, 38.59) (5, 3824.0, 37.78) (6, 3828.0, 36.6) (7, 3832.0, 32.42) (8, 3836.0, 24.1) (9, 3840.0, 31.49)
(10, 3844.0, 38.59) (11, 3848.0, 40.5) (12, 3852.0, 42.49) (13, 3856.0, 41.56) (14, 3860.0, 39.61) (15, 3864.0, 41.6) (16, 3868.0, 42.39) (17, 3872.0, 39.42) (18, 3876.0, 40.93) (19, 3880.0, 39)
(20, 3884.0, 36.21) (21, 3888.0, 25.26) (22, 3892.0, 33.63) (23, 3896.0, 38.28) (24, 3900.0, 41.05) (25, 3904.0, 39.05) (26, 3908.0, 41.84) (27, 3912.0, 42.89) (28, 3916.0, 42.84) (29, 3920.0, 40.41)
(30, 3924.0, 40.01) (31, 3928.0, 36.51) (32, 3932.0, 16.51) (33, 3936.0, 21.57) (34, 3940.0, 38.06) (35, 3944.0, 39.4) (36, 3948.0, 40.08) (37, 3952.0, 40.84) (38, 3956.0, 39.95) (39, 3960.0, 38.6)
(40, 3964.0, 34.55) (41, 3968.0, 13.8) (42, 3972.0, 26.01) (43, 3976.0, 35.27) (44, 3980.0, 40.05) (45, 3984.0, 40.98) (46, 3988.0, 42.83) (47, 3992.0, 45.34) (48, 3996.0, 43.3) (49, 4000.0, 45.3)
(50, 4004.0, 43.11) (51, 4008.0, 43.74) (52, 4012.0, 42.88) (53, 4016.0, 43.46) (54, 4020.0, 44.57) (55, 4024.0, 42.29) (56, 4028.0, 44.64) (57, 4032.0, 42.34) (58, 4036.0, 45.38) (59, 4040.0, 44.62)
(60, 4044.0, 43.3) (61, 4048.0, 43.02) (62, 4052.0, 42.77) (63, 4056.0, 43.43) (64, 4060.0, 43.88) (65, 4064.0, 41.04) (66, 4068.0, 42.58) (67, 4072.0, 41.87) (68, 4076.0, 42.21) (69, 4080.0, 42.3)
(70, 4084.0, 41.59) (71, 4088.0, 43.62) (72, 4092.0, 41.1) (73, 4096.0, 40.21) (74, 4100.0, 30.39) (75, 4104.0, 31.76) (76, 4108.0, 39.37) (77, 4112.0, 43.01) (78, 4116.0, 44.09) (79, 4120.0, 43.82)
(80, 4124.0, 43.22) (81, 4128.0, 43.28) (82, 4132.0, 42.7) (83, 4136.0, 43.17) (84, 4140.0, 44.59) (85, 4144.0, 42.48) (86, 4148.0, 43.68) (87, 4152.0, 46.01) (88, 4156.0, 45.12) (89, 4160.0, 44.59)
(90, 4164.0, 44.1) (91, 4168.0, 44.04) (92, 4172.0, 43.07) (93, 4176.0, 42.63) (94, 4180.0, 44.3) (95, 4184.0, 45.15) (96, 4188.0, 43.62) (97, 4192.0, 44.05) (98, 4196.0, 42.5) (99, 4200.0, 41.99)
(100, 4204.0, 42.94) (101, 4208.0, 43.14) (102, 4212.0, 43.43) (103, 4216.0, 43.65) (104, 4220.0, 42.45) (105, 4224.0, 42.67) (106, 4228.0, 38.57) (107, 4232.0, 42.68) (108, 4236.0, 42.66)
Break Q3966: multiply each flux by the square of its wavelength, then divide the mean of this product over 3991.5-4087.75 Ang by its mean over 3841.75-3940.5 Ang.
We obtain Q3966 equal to 1.24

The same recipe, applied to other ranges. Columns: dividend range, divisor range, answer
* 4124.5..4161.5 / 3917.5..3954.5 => 1.39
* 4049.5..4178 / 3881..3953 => 1.28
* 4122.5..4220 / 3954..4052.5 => 1.17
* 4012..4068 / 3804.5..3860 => 1.29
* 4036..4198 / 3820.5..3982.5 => 1.31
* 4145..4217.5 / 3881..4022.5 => 1.30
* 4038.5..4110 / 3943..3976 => 1.28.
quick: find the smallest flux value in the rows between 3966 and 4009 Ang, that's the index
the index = 13.8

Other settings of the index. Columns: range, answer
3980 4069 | 40.05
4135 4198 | 42.48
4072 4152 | 30.39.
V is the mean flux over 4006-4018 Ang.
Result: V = 43.4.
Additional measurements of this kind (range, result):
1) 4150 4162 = 45.2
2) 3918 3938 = 31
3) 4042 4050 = 43.2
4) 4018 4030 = 43.8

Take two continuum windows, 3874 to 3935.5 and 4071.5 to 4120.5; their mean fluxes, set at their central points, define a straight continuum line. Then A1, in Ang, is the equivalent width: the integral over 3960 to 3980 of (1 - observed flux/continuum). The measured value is 4.3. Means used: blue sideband 36.6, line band 29.8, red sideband 40.3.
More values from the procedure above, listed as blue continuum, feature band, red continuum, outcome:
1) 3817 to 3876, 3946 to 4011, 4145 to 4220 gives 2.8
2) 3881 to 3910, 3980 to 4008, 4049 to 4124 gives -3.1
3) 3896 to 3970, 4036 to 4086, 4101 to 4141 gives -3.8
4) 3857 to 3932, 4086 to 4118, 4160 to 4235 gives 1.9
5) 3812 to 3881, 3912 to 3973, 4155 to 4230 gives 7.9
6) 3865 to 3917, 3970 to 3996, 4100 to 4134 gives 0.5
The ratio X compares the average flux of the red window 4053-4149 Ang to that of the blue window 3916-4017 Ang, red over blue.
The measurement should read 1.11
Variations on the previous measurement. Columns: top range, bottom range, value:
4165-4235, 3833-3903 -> 1.15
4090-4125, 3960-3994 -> 1.13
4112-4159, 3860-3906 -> 1.15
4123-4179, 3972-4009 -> 1.06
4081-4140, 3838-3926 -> 1.05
